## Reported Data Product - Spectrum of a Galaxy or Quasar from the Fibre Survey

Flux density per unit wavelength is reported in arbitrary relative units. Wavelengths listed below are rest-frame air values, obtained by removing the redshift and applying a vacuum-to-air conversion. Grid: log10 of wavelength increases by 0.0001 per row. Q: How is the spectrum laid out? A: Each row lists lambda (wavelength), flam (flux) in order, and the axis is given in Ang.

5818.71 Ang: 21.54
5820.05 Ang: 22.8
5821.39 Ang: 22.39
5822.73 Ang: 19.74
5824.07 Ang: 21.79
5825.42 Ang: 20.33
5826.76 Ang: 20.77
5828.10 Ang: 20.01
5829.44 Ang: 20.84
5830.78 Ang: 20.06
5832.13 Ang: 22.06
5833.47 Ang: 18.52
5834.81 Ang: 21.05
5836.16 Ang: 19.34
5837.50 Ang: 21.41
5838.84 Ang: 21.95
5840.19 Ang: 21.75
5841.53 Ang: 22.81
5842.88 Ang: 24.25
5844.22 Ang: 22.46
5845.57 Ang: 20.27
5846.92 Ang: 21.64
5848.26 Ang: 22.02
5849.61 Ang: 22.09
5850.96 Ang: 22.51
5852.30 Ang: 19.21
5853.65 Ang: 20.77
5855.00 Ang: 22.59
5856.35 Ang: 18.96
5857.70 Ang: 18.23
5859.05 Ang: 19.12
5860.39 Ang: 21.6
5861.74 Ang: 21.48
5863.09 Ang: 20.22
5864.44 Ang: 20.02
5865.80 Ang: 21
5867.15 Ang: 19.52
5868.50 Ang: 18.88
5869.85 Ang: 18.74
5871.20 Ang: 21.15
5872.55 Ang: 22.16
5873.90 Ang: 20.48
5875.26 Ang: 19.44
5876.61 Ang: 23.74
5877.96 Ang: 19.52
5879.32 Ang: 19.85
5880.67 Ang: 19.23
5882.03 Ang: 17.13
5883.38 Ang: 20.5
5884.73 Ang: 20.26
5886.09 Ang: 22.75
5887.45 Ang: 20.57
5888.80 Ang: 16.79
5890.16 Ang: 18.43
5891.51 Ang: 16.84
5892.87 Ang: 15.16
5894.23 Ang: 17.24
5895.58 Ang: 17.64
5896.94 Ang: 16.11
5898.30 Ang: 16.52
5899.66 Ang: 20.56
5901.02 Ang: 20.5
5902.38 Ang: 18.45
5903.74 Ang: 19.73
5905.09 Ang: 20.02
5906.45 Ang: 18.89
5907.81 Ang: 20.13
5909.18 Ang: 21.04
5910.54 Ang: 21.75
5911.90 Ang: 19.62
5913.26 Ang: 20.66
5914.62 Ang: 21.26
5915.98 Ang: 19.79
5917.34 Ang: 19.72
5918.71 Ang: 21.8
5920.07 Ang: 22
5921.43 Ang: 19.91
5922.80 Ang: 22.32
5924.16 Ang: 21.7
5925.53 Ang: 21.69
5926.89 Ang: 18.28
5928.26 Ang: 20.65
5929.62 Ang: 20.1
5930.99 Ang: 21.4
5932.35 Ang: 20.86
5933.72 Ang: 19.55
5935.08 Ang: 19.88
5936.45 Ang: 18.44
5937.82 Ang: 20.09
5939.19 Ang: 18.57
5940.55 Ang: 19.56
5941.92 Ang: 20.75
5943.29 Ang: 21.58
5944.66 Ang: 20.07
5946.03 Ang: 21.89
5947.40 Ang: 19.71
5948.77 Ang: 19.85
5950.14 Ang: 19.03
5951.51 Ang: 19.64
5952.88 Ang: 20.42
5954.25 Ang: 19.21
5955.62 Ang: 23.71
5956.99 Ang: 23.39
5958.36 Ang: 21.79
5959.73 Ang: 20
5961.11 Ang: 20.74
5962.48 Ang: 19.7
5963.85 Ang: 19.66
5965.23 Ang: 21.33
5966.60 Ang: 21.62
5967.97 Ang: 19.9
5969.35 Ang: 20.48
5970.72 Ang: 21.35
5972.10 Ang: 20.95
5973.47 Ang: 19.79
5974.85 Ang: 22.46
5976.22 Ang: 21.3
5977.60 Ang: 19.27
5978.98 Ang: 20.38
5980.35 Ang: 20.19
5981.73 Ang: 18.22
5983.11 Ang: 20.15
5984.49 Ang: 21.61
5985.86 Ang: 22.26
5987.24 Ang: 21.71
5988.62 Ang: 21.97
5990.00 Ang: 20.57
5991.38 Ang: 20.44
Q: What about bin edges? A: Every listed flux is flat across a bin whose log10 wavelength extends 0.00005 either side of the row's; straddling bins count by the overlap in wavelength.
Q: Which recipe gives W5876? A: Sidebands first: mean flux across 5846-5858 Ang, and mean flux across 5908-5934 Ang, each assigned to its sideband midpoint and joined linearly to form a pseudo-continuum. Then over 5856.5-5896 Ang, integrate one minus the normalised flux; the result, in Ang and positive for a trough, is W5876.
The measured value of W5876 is 2.5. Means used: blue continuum 21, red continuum 20.7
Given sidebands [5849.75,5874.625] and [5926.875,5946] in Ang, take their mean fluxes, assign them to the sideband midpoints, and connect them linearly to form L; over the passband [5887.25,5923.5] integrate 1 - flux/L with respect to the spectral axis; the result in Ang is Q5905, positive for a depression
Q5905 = 1.53 Ang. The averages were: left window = 20.4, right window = 20.1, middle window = 19.4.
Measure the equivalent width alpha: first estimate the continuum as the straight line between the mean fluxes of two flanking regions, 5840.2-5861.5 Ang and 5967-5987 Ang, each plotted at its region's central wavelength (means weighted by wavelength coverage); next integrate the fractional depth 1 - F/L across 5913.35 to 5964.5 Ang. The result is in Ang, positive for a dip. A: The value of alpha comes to 0.8 Ang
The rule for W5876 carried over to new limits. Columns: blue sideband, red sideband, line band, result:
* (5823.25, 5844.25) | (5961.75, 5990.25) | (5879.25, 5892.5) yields 1.2 Ang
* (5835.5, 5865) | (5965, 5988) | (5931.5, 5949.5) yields 0.7 Ang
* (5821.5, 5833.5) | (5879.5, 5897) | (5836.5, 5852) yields -1.5 Ang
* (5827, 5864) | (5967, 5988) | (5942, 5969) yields 0.1 Ang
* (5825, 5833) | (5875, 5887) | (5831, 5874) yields -0.8 Ang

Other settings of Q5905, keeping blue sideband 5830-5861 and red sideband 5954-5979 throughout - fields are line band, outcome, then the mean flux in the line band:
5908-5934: 0.3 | 20.7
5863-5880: 0.5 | 20.4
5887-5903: 2.4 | 17.9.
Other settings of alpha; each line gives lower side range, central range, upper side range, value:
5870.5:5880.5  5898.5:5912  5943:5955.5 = 0.4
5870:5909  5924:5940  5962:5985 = -0.1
